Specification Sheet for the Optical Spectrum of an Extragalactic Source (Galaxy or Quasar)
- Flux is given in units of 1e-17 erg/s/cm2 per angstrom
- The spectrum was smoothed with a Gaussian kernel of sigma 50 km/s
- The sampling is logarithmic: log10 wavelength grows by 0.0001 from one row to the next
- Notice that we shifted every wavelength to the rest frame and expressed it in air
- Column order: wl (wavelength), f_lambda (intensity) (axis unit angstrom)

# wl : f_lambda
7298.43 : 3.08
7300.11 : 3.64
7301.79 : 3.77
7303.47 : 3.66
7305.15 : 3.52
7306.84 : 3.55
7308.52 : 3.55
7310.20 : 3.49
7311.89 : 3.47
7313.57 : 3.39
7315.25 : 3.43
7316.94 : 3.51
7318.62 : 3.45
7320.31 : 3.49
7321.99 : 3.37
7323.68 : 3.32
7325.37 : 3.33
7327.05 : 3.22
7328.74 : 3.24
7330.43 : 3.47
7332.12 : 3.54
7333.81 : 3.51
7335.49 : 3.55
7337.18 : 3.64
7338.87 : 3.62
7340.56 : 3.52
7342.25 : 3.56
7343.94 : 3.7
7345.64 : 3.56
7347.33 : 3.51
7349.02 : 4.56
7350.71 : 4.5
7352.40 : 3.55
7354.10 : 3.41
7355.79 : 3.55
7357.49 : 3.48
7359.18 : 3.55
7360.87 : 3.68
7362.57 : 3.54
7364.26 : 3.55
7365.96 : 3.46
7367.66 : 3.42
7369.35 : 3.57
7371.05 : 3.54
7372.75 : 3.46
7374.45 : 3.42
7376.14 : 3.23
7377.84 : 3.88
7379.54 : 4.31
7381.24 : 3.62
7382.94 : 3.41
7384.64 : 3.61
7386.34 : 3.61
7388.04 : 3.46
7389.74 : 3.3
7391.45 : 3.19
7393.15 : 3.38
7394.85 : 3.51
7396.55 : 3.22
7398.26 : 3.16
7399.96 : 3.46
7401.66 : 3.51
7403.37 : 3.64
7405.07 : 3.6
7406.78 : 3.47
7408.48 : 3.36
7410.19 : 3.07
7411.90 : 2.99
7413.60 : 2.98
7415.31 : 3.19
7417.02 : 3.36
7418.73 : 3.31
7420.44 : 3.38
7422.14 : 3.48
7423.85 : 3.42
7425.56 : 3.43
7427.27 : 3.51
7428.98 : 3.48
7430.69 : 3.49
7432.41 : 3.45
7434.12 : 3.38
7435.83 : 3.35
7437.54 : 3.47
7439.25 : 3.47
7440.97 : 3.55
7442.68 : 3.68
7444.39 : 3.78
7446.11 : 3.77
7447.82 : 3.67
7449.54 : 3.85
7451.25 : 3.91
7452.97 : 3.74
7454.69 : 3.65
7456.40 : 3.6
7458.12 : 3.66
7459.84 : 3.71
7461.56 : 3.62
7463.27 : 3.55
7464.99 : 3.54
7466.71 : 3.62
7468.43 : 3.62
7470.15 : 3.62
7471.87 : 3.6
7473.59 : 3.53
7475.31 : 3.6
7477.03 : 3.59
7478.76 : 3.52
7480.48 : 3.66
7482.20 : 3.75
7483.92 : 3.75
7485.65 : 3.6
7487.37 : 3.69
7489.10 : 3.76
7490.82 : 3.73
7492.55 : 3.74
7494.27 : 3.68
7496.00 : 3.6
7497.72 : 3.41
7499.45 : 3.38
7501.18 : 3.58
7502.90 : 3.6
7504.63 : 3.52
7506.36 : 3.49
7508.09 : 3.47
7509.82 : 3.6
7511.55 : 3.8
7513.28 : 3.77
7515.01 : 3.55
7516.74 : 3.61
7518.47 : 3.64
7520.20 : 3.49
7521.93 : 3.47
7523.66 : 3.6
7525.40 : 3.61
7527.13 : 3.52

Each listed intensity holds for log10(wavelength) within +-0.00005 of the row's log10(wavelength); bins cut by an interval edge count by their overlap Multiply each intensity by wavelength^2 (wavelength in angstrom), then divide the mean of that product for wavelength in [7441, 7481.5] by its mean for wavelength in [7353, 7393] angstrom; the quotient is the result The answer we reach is 1.1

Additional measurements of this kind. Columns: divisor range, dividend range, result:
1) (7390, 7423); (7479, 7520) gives 1.12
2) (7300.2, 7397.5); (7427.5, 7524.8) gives 1.05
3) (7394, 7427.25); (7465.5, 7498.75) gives 1.11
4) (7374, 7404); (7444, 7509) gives 1.06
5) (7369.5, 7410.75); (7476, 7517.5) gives 1.07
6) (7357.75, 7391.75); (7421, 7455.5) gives 1.03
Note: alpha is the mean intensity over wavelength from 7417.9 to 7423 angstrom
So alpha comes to 3.39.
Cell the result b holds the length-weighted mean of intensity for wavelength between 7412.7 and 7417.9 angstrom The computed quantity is 3.18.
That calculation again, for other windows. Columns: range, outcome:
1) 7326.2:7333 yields 3.37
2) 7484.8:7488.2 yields 3.65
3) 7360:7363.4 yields 3.61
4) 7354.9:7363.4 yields 3.56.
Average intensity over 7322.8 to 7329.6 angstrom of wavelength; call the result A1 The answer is 3.28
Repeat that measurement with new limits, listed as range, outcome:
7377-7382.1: 3.93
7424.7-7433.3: 3.47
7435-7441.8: 3.46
